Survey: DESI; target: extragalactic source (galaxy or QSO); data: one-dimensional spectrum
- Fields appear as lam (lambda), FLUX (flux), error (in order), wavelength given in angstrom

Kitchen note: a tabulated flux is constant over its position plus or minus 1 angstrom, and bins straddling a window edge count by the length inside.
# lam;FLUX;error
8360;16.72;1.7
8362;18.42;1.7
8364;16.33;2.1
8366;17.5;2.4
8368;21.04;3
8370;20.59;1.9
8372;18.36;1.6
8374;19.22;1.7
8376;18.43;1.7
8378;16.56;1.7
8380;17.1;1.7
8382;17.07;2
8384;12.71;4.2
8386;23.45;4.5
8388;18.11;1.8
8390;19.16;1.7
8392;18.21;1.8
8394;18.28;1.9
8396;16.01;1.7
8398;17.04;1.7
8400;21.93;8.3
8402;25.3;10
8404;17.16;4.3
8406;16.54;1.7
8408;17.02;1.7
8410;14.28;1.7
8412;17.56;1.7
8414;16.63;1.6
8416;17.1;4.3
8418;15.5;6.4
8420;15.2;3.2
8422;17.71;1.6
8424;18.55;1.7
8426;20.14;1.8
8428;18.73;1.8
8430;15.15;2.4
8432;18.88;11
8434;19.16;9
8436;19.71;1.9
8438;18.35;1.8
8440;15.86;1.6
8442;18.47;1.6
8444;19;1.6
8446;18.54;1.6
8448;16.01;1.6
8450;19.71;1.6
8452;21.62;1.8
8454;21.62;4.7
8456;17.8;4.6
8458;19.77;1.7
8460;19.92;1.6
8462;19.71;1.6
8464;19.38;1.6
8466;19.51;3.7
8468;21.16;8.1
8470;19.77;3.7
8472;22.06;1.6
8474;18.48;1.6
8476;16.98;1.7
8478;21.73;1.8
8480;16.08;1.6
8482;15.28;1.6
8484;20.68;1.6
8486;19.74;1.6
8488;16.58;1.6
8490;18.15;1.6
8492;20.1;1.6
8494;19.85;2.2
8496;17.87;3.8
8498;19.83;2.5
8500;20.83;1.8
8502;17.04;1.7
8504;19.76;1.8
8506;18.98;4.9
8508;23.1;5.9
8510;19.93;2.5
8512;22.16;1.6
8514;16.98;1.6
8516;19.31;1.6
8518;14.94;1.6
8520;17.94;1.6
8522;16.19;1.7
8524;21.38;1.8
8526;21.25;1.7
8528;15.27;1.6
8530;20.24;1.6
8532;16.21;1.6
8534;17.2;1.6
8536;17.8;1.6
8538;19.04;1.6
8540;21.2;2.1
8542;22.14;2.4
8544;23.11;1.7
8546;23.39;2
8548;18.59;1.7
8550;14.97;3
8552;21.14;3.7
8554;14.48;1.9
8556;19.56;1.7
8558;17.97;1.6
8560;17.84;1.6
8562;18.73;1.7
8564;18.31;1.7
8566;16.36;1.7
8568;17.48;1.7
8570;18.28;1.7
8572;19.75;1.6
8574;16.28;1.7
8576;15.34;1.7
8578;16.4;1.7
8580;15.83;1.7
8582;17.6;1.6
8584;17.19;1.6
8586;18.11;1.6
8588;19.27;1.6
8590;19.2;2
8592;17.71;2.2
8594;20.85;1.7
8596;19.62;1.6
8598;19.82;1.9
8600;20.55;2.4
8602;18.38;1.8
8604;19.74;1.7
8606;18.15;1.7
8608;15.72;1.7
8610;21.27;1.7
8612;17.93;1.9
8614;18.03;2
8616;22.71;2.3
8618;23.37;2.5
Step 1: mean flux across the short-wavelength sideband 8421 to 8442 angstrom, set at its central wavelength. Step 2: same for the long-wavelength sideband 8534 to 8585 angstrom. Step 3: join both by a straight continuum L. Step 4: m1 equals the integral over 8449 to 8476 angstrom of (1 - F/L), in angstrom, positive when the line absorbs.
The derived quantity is -2.5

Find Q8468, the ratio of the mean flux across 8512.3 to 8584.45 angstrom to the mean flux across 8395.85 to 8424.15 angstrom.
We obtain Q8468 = 1.04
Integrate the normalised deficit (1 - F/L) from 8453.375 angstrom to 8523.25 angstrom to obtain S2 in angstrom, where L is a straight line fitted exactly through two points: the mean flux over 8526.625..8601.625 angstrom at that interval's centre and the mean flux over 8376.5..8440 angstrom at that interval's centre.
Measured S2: -3.6 angstrom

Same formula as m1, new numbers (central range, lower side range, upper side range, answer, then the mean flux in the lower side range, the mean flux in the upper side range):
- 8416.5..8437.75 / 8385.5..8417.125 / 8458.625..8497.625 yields 0.8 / 18.3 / 19.1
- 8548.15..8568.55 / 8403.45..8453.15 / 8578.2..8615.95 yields 0.8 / 17.7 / 18.7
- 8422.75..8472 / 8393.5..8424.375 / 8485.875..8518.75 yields -2.3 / 17.6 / 19.1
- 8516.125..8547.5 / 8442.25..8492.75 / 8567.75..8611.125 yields -0.7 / 19.2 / 18.3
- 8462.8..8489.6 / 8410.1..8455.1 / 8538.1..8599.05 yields -1.2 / 18.1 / 18.6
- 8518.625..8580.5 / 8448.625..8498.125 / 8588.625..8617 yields 2.9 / 19.3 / 19.3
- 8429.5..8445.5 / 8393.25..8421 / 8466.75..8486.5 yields 0.1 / 17.5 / 19.2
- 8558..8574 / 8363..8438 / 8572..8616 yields 0.3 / 18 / 18.4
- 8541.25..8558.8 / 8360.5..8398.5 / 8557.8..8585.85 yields -2.0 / 18.1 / 17.4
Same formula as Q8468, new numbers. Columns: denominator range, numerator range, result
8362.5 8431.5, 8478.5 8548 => 1.07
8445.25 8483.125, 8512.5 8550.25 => 0.98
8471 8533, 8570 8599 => 0.96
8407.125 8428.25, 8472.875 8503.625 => 1.09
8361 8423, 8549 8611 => 1.01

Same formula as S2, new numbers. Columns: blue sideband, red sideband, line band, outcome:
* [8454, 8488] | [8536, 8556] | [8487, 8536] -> 1.8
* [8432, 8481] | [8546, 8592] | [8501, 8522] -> -0.4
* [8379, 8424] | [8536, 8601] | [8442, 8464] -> -1.6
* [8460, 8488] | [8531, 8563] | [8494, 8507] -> 0.0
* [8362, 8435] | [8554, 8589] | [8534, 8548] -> -2.4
